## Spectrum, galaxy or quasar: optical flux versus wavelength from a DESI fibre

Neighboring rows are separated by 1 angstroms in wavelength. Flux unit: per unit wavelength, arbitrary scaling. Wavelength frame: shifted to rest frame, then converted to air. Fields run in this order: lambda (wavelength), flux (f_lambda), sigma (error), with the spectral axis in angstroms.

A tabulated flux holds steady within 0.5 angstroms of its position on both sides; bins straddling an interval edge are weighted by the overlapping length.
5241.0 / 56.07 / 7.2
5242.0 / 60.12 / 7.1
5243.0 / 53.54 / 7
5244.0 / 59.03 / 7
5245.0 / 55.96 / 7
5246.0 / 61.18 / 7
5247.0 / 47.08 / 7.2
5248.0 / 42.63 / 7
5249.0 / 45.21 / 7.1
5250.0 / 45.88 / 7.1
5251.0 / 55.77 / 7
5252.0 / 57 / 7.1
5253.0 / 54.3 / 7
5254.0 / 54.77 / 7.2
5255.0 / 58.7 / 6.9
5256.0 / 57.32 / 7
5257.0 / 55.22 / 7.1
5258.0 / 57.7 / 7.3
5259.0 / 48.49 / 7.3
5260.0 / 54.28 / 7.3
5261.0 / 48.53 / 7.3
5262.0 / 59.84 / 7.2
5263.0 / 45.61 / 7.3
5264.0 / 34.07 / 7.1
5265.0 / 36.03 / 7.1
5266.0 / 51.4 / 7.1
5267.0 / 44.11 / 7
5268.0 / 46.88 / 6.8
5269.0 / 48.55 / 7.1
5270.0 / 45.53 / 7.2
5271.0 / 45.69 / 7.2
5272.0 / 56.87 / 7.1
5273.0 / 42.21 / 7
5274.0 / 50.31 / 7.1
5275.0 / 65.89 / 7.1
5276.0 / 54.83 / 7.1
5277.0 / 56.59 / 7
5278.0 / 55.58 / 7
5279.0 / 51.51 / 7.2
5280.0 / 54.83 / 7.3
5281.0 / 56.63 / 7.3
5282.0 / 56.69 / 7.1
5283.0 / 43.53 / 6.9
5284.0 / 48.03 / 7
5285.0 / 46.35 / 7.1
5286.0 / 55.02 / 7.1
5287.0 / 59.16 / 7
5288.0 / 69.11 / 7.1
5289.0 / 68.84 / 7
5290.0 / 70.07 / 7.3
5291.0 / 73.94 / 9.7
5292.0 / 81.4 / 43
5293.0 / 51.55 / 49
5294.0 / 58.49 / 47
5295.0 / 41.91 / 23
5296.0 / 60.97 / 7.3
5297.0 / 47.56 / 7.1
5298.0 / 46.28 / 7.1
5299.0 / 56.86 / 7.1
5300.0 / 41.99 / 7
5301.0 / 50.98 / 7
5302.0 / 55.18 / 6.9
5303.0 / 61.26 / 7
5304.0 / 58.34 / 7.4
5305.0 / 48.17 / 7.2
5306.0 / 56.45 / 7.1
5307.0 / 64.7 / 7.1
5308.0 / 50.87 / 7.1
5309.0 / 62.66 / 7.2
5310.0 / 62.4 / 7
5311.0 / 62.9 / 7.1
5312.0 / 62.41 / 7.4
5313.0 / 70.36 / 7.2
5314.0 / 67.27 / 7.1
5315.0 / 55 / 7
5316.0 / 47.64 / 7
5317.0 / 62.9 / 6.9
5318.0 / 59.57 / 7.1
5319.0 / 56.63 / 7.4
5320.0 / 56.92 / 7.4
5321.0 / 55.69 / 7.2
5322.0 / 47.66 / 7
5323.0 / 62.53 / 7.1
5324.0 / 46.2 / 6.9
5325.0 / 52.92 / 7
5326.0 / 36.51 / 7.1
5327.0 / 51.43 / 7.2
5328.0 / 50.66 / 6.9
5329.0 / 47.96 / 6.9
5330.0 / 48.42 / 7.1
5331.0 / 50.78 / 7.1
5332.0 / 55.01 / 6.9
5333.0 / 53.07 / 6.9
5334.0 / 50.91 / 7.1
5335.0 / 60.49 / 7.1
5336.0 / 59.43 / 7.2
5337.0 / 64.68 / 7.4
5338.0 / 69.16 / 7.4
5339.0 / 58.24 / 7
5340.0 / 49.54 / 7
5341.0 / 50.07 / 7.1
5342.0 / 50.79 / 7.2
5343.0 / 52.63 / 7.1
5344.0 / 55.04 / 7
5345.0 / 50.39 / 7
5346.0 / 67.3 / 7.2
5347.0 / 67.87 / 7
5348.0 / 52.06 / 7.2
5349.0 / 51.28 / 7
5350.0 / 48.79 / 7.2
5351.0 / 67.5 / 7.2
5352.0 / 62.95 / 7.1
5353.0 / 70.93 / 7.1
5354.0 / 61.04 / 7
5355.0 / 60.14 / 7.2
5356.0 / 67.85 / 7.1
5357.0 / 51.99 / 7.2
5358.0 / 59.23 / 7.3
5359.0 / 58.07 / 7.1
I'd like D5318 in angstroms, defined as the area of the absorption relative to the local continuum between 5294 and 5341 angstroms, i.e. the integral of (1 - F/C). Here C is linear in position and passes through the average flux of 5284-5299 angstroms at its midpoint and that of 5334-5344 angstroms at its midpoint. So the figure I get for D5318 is 2.1 angstroms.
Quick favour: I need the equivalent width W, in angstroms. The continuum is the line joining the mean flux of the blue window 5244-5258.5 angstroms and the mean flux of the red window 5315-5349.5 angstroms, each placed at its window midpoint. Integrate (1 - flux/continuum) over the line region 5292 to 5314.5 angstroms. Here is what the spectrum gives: -1.1 angstroms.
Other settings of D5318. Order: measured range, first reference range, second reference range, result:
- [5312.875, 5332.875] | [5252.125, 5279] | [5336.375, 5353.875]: 0.9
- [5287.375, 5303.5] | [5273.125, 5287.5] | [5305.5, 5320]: -0.6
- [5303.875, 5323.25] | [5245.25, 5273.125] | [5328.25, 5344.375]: -1.9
